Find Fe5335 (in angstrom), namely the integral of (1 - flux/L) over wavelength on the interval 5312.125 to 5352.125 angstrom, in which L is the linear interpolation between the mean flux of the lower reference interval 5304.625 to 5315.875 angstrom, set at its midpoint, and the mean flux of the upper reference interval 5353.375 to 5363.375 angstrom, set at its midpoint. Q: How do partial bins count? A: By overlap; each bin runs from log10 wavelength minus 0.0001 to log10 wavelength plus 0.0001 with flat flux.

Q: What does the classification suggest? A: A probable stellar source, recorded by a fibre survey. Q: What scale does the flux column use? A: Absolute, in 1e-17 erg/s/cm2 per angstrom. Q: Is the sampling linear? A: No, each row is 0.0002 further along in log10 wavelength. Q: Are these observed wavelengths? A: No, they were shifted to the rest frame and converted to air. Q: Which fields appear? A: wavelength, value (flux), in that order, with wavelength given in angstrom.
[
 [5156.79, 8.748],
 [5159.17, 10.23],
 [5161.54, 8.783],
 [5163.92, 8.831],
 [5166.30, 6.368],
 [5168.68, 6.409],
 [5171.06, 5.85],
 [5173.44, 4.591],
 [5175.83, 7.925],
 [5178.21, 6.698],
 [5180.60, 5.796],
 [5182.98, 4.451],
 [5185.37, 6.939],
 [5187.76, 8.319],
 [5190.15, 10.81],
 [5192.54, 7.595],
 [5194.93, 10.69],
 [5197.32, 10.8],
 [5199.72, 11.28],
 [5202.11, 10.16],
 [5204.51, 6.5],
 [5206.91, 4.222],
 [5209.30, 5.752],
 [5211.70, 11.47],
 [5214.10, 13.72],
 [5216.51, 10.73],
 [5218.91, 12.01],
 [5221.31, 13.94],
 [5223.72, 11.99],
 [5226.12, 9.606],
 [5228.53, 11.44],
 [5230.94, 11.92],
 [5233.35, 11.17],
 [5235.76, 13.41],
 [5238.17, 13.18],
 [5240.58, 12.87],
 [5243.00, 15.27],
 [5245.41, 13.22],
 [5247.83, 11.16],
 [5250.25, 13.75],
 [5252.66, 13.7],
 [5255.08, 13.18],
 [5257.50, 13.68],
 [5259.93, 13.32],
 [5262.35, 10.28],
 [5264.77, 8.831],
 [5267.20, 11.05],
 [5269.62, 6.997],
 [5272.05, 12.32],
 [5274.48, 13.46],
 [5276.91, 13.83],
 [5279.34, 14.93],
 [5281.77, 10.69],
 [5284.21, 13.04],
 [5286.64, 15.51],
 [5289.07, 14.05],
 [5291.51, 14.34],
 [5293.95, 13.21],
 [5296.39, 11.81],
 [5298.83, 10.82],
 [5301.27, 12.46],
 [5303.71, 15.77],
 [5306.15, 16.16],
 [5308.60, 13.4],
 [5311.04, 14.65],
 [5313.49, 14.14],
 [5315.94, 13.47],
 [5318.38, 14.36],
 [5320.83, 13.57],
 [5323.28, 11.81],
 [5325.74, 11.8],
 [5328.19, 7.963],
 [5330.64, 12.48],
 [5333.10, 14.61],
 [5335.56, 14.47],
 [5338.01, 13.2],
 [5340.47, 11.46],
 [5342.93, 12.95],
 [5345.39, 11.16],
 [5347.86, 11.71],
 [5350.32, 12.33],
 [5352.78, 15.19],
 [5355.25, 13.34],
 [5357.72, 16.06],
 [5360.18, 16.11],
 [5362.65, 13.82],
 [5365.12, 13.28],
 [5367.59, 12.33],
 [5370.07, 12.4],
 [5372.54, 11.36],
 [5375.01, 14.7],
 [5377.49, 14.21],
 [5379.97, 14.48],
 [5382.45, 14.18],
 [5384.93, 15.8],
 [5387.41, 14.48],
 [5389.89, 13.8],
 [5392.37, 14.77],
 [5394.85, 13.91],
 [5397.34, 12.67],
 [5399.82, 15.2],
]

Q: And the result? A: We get 5.57 angstrom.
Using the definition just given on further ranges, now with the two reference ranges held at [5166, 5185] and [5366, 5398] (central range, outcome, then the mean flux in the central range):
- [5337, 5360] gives -1.2 angstrom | 13.2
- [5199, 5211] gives -0.8 angstrom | 7.6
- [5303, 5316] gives -4.2 angstrom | 14.6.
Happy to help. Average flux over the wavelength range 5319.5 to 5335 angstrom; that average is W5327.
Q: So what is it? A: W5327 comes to 12.2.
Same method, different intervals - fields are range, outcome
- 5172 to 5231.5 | 9.14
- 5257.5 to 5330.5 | 12.7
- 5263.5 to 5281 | 11.6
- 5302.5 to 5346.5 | 13.2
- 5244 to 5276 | 12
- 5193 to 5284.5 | 11.5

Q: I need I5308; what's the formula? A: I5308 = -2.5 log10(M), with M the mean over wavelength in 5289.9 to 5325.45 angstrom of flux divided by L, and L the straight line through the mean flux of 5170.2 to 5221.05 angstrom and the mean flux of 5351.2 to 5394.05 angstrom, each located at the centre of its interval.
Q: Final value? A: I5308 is -0.12 mag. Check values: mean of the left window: 8.52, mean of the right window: 14.1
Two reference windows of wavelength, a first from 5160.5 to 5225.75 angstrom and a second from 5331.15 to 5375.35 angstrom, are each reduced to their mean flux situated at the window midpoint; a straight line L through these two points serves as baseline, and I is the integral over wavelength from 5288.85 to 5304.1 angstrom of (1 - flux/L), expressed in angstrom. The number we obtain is -1.8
